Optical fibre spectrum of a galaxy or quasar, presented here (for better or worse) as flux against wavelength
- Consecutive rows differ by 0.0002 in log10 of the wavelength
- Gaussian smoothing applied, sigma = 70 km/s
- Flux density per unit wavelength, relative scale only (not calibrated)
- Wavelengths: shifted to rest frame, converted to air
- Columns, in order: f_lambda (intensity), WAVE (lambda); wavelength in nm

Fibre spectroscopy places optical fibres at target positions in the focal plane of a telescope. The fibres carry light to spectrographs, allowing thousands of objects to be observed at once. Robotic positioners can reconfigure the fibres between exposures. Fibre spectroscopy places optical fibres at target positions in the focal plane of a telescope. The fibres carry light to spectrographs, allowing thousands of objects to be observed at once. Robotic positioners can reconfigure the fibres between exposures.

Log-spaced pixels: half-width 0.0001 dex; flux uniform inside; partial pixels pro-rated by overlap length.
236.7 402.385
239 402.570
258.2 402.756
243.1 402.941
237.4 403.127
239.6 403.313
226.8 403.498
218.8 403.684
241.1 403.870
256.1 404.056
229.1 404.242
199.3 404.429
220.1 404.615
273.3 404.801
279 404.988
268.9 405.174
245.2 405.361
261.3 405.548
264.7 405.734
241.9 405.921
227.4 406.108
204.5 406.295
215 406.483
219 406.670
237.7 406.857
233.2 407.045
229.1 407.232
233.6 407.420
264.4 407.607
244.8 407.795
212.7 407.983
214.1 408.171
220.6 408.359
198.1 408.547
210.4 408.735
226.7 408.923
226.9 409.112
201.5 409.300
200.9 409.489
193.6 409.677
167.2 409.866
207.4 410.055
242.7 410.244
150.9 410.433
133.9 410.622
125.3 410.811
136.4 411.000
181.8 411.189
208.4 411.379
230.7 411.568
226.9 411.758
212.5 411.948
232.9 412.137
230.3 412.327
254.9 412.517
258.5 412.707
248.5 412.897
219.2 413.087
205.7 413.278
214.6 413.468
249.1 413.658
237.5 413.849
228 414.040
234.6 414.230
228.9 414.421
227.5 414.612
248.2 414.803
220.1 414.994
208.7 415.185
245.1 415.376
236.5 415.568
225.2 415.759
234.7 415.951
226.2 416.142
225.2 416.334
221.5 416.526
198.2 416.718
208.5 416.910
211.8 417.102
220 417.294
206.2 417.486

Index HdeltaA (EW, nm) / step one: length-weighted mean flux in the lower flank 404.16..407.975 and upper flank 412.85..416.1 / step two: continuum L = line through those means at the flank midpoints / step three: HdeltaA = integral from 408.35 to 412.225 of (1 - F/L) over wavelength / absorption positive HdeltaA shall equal 0.63 nm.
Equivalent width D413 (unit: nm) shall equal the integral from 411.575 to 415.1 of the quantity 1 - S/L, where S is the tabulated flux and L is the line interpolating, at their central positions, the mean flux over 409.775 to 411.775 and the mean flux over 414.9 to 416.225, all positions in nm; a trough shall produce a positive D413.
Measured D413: -0.448 nm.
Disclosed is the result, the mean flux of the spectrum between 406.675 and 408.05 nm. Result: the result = 236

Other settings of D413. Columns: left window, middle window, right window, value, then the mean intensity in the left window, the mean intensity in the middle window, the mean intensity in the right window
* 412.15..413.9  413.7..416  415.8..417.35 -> -0.052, 235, 232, 218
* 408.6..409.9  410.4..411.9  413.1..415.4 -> 0.266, 205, 176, 228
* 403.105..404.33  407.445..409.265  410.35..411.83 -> -0.251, 236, 224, 174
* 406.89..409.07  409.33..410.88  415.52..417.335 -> 0.313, 226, 180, 220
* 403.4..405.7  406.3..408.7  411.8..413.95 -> 0.144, 244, 226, 233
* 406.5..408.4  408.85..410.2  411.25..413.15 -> 0.155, 231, 204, 232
